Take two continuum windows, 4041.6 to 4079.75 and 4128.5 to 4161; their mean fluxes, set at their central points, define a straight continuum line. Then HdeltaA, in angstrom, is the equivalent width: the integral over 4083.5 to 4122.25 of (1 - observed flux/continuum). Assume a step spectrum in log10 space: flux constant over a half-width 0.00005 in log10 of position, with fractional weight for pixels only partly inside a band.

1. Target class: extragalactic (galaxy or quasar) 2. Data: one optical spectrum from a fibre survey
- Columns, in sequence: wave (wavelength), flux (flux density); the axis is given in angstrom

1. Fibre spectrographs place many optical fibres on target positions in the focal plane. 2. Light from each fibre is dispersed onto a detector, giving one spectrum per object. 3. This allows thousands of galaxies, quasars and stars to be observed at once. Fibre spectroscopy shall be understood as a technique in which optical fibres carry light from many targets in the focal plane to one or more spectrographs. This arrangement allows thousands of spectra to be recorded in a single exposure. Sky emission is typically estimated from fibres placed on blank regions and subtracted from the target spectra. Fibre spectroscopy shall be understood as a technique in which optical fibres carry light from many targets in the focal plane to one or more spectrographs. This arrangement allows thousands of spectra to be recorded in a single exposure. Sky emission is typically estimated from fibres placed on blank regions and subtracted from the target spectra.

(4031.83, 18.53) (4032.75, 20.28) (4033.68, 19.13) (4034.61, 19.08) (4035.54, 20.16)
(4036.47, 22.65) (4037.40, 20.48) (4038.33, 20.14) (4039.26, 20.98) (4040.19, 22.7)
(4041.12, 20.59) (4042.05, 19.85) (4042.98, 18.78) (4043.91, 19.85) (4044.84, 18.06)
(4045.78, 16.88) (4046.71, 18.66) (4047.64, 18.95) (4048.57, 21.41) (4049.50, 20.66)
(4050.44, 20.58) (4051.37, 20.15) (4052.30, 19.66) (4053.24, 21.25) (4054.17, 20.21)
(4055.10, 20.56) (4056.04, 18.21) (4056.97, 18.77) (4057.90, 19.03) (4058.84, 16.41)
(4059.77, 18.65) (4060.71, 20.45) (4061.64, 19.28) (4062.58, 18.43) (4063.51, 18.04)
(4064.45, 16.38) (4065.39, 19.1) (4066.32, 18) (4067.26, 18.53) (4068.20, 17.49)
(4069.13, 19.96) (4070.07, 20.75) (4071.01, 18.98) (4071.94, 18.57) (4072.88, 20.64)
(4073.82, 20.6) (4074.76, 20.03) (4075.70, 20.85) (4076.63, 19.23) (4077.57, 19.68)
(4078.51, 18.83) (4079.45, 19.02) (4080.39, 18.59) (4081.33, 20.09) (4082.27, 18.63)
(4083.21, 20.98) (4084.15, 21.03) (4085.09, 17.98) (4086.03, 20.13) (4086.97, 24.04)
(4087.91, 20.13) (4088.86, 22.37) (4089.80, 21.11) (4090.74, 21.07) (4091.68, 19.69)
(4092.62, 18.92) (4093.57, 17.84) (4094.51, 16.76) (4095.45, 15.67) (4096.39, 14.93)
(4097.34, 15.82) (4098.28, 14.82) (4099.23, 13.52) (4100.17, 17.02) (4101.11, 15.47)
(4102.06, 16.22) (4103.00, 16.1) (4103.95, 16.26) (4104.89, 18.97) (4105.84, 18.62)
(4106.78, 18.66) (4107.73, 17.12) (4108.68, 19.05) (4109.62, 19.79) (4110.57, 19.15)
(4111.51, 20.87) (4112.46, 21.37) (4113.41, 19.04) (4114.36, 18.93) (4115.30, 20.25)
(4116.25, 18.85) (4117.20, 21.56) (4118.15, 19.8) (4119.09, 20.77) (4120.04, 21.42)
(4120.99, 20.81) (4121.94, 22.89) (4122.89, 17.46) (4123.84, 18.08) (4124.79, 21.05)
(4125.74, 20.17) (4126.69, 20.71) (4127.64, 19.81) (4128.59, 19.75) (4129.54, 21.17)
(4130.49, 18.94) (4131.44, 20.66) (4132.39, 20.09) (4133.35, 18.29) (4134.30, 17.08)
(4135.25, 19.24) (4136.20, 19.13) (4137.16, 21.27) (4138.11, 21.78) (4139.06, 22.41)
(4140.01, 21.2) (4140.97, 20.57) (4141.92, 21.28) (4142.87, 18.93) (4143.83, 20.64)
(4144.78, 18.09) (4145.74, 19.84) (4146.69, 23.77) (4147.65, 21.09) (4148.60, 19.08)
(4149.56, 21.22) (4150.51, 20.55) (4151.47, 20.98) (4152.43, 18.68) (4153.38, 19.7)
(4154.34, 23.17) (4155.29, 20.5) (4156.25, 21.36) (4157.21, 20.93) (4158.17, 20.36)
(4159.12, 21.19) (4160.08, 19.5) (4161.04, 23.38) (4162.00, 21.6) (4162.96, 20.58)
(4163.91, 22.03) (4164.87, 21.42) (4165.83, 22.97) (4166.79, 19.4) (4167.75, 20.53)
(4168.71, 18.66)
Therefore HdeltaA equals 1.8 angstrom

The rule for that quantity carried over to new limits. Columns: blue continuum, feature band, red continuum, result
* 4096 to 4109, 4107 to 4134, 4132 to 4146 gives -2.5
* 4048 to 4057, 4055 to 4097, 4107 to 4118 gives 1.6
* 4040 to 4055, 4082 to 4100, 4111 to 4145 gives 1.2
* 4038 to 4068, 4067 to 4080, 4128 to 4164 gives 0.0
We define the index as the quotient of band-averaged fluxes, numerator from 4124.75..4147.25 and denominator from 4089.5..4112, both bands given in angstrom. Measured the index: 1.15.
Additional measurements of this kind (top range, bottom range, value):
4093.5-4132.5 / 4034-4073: 0.96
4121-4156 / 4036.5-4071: 1.04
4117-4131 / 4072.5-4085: 1.02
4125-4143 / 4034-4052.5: 1.01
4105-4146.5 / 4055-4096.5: 1.04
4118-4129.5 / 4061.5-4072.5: 1.09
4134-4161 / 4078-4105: 1.12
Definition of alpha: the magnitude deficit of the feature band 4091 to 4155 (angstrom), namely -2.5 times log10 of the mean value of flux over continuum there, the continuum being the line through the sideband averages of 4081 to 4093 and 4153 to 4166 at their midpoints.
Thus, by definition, 0.09 mag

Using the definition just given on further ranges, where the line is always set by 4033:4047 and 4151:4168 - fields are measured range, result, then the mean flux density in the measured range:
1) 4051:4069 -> 0.066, 18.9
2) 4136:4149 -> 0.009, 20.7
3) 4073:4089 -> 0.010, 20.1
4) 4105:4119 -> 0.056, 19.5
